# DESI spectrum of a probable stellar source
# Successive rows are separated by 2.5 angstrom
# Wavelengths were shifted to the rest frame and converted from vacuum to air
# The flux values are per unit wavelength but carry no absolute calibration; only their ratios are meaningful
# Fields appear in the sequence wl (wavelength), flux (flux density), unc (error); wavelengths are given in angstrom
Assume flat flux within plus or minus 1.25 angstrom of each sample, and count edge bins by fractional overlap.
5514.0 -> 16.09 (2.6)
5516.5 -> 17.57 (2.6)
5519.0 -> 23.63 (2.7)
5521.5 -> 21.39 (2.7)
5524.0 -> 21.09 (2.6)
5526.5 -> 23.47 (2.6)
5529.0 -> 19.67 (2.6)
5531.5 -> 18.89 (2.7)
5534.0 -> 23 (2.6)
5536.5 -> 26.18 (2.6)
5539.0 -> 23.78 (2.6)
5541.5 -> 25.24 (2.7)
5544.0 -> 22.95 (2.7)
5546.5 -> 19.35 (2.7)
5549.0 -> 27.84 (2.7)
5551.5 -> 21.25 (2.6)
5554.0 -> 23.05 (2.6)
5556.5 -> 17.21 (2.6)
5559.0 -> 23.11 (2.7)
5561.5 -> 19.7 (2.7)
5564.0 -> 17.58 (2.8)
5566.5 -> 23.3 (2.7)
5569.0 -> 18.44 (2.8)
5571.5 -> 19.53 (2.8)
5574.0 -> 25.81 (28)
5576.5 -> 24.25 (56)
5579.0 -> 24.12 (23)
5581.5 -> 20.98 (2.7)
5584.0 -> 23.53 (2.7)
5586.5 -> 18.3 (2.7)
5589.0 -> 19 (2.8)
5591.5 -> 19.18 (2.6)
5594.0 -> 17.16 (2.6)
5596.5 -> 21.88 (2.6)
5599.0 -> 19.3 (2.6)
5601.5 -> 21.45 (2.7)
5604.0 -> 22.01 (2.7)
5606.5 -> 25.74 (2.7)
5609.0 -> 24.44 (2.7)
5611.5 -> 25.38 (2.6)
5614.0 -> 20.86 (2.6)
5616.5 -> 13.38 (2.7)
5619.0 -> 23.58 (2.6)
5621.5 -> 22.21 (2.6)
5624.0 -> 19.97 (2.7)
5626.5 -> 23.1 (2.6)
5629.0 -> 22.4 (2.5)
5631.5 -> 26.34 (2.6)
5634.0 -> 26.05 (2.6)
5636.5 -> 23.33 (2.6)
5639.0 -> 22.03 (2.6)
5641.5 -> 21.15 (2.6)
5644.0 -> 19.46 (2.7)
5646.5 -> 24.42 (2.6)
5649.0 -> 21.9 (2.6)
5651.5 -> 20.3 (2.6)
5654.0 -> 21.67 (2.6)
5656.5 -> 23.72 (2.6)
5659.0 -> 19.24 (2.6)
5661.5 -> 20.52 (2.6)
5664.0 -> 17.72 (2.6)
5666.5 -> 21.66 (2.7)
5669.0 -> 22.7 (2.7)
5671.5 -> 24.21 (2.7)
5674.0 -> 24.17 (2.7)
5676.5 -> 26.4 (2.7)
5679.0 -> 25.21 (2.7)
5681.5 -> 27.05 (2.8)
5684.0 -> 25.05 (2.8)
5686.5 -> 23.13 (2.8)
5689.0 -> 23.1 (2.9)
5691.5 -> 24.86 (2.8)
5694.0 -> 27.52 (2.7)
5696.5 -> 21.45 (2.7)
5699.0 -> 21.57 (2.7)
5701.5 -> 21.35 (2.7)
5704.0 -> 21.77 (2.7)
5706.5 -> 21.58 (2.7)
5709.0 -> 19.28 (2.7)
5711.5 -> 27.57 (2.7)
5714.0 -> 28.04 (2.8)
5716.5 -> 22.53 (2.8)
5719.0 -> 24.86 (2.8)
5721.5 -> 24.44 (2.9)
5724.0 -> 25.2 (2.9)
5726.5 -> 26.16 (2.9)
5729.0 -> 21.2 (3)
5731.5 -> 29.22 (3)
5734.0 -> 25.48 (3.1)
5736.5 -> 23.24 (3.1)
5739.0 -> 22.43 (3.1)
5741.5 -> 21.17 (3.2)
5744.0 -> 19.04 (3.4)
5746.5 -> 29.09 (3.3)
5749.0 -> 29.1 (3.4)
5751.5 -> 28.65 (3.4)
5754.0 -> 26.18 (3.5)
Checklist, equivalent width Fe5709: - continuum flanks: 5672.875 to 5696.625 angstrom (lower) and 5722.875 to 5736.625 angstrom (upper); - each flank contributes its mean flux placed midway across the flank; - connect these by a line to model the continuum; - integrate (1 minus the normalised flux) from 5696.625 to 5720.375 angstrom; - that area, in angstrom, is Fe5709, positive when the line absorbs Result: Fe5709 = 1.9 angstrom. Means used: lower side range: 25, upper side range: 25.2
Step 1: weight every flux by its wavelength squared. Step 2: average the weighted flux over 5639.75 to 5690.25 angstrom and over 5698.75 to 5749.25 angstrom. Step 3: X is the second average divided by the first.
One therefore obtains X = 1.08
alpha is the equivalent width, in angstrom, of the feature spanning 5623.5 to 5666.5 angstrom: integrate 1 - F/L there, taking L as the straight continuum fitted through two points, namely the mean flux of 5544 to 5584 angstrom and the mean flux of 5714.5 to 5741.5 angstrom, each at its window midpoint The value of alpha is 2.0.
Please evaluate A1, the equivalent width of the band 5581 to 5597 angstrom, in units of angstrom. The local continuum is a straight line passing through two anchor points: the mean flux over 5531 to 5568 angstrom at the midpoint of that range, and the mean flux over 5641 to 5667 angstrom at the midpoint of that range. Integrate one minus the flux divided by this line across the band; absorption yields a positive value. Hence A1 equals 1.4 angstrom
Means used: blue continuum 22.2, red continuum 21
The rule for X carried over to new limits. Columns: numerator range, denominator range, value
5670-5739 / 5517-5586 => 1.16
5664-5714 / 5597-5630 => 1.11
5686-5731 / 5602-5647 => 1.09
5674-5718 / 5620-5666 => 1.11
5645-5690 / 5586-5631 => 1.10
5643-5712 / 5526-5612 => 1.08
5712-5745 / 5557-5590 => 1.20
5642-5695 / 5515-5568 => 1.10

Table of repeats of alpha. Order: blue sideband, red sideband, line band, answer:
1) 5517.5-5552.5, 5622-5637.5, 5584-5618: 3.6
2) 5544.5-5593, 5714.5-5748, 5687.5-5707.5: 0.6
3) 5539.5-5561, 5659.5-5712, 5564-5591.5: 1.4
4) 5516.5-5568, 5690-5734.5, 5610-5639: 0.7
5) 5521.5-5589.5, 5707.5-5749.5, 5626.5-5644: -0.1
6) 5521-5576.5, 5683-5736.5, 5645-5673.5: 2.1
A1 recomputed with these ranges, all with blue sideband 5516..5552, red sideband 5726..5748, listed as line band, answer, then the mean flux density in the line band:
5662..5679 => 0.5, 22.9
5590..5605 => 1.9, 20.1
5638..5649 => 0.7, 21.8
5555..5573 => 2.2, 20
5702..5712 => 0.7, 22.1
